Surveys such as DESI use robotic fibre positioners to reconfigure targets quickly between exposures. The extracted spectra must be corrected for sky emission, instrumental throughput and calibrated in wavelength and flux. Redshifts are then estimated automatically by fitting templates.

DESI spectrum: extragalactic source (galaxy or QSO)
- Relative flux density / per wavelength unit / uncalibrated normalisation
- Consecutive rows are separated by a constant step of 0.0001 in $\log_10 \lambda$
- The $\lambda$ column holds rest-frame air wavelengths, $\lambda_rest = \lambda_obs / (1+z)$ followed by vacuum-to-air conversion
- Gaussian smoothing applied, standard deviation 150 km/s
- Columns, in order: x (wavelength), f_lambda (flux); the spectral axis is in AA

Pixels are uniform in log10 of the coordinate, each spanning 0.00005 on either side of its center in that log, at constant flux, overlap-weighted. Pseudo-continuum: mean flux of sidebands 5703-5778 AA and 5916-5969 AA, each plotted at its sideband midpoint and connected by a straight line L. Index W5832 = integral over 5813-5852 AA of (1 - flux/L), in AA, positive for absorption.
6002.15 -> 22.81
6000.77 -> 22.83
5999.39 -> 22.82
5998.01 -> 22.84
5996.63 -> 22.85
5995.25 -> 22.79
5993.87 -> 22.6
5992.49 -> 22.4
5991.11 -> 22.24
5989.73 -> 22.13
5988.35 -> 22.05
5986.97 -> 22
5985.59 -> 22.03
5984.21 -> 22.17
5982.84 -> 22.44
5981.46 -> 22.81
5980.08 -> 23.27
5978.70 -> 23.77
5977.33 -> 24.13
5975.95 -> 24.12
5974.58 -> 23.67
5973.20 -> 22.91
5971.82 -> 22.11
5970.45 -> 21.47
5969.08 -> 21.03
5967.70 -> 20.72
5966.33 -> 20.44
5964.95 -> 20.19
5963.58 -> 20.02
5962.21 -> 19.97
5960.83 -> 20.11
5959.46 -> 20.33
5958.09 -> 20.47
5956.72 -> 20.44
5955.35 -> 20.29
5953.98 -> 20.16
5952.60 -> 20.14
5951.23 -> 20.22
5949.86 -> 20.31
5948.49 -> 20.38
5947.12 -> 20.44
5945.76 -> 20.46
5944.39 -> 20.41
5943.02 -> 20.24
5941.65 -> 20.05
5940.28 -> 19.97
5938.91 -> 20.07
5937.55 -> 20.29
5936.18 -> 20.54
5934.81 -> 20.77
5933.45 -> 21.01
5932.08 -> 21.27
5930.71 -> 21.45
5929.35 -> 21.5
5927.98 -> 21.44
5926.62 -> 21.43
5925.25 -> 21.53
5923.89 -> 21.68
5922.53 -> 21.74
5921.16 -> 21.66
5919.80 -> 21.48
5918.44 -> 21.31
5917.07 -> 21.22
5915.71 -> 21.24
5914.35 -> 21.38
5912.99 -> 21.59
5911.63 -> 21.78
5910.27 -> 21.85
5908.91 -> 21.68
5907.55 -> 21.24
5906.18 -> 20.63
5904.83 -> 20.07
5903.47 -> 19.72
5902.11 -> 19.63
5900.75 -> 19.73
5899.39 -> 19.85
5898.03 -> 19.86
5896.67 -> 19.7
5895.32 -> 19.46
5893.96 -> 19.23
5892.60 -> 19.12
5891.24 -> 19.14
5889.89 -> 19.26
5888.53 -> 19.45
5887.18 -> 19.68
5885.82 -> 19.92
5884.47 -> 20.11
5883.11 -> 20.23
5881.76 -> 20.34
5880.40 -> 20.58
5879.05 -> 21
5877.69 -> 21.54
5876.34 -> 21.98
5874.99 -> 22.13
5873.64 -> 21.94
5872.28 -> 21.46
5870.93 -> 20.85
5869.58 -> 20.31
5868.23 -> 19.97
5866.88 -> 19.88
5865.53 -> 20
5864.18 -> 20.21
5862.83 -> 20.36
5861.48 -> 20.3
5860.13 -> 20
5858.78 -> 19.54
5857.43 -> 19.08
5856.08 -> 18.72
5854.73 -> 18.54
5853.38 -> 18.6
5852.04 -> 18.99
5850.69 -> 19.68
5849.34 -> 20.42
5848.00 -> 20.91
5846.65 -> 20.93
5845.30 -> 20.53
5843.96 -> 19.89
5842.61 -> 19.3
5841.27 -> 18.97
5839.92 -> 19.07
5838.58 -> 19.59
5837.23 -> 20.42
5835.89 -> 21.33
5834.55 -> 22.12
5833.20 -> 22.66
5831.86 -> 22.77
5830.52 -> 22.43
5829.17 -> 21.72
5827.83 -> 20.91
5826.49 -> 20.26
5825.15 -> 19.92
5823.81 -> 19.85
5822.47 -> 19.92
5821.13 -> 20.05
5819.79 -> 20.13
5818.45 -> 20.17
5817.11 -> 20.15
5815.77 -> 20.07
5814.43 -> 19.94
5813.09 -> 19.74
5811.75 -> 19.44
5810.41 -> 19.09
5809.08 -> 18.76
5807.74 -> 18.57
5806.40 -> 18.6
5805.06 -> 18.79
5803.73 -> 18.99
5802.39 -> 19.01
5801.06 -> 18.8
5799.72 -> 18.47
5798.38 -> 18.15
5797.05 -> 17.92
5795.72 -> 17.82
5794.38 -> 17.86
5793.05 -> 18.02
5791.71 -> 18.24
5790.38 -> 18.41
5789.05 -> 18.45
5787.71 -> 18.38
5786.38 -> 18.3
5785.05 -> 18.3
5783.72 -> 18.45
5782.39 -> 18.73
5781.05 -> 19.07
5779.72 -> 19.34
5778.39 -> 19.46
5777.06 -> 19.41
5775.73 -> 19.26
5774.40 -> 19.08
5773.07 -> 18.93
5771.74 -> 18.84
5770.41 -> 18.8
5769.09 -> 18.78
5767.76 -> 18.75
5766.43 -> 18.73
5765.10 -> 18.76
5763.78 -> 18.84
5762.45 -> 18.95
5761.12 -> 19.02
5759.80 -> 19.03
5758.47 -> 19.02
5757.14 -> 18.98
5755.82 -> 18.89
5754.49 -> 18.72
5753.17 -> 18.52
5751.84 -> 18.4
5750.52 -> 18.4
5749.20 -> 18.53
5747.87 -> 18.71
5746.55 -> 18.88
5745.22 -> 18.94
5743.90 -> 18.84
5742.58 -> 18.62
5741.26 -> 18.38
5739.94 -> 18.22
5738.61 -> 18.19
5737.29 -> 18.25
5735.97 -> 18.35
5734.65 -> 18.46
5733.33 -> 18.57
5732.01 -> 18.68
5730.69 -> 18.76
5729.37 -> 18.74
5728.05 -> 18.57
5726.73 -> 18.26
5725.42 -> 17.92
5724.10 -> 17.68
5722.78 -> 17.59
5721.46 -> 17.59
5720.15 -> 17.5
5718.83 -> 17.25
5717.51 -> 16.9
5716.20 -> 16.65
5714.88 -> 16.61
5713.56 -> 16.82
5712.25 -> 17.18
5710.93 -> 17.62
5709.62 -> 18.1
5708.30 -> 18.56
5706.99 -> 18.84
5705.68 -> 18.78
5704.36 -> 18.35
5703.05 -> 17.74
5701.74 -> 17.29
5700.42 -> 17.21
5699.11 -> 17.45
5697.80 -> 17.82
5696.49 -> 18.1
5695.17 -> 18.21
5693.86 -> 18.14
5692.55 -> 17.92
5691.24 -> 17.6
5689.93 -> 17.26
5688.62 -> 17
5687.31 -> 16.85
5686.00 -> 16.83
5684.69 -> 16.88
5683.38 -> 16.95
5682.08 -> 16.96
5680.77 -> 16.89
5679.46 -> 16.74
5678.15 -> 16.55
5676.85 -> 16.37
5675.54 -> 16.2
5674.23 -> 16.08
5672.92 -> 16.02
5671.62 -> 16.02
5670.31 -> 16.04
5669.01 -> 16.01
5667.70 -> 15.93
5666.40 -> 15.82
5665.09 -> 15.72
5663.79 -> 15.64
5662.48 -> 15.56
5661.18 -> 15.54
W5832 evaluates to -2.1 AA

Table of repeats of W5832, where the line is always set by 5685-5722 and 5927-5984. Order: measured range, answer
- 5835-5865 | -0.26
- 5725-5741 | -0.39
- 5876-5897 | 0.14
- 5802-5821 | -0.31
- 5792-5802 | 0.38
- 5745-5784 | -0.94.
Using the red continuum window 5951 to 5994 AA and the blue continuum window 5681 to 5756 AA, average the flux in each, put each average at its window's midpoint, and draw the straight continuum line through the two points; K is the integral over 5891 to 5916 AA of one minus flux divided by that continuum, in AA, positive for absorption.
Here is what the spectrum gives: 0.3 AA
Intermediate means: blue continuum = 17.9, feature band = 20.4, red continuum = 21.7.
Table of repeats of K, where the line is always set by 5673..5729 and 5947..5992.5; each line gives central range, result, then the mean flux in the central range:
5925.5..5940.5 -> 0.0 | 20.9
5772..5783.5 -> -0.3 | 19.1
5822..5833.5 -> -1.1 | 21.1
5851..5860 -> 0.3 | 19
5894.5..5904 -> 0.3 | 19.7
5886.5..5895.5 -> 0.4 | 19.3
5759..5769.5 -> -0.3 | 18.9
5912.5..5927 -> -0.5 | 21.5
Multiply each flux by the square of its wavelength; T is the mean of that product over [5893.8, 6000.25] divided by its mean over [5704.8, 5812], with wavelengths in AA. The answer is 1.23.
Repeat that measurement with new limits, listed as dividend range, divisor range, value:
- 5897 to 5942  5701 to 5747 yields 1.24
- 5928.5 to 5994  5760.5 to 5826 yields 1.19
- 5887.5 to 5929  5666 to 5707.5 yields 1.30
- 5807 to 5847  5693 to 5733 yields 1.18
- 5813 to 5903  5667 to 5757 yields 1.20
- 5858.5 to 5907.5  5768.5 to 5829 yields 1.09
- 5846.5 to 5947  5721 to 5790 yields 1.15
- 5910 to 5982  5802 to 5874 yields 1.10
